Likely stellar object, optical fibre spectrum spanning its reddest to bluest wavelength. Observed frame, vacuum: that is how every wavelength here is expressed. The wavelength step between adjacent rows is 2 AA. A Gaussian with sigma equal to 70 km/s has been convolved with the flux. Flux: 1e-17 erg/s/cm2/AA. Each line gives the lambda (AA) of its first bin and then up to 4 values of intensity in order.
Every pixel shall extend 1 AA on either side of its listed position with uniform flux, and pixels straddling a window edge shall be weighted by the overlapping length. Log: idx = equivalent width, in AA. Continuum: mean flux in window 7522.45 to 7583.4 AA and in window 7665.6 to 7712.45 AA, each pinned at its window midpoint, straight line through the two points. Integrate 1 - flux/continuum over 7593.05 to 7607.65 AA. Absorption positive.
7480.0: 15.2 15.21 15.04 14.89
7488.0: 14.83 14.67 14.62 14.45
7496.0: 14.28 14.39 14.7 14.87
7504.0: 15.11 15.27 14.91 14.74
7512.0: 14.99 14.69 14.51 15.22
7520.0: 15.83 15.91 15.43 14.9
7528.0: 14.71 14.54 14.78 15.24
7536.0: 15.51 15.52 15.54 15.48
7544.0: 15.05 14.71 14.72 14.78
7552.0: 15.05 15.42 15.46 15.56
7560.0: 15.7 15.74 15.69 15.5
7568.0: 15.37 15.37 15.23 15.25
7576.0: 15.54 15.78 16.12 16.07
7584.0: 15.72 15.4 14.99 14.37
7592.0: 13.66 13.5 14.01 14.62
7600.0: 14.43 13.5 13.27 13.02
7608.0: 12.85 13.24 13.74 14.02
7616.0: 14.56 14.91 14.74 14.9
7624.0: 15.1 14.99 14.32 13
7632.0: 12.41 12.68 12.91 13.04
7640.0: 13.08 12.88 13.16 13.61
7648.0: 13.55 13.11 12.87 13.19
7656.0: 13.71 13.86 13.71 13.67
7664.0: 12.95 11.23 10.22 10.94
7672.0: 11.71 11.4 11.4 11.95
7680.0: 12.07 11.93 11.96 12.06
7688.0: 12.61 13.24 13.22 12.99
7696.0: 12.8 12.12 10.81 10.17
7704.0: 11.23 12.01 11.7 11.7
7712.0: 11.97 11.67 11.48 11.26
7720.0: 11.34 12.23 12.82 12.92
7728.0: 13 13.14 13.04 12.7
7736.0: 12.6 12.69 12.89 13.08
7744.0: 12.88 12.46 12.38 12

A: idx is 0.4 AA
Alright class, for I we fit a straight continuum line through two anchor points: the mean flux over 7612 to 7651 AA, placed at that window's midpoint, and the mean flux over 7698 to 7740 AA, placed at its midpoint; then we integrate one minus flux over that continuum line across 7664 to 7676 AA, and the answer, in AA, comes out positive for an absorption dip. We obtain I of 1.6 AA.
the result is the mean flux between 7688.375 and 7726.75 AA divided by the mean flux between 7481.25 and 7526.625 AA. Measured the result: 0.8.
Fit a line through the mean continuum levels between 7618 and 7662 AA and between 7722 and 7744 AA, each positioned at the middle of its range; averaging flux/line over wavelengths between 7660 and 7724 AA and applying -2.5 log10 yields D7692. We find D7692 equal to 0.11 mag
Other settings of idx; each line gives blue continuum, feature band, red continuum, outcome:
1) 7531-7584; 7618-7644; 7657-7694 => -0.5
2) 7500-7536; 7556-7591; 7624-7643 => -3.1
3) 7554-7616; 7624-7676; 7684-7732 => 1.9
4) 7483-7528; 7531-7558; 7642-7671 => -1.5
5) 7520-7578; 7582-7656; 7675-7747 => 0.7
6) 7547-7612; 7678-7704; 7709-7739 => 1.5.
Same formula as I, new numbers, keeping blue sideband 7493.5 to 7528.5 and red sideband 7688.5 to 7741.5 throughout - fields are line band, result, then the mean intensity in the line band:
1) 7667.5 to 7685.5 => 1.67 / 11.6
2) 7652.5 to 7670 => 0.33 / 12.7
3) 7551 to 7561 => -0.76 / 15.4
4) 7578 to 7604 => -1.49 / 14.7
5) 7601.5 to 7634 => -0.85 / 13.9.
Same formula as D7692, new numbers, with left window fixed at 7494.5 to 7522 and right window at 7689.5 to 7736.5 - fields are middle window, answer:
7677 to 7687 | 0.05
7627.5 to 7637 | 0.02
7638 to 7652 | -0.01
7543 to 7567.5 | -0.07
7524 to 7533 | -0.01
